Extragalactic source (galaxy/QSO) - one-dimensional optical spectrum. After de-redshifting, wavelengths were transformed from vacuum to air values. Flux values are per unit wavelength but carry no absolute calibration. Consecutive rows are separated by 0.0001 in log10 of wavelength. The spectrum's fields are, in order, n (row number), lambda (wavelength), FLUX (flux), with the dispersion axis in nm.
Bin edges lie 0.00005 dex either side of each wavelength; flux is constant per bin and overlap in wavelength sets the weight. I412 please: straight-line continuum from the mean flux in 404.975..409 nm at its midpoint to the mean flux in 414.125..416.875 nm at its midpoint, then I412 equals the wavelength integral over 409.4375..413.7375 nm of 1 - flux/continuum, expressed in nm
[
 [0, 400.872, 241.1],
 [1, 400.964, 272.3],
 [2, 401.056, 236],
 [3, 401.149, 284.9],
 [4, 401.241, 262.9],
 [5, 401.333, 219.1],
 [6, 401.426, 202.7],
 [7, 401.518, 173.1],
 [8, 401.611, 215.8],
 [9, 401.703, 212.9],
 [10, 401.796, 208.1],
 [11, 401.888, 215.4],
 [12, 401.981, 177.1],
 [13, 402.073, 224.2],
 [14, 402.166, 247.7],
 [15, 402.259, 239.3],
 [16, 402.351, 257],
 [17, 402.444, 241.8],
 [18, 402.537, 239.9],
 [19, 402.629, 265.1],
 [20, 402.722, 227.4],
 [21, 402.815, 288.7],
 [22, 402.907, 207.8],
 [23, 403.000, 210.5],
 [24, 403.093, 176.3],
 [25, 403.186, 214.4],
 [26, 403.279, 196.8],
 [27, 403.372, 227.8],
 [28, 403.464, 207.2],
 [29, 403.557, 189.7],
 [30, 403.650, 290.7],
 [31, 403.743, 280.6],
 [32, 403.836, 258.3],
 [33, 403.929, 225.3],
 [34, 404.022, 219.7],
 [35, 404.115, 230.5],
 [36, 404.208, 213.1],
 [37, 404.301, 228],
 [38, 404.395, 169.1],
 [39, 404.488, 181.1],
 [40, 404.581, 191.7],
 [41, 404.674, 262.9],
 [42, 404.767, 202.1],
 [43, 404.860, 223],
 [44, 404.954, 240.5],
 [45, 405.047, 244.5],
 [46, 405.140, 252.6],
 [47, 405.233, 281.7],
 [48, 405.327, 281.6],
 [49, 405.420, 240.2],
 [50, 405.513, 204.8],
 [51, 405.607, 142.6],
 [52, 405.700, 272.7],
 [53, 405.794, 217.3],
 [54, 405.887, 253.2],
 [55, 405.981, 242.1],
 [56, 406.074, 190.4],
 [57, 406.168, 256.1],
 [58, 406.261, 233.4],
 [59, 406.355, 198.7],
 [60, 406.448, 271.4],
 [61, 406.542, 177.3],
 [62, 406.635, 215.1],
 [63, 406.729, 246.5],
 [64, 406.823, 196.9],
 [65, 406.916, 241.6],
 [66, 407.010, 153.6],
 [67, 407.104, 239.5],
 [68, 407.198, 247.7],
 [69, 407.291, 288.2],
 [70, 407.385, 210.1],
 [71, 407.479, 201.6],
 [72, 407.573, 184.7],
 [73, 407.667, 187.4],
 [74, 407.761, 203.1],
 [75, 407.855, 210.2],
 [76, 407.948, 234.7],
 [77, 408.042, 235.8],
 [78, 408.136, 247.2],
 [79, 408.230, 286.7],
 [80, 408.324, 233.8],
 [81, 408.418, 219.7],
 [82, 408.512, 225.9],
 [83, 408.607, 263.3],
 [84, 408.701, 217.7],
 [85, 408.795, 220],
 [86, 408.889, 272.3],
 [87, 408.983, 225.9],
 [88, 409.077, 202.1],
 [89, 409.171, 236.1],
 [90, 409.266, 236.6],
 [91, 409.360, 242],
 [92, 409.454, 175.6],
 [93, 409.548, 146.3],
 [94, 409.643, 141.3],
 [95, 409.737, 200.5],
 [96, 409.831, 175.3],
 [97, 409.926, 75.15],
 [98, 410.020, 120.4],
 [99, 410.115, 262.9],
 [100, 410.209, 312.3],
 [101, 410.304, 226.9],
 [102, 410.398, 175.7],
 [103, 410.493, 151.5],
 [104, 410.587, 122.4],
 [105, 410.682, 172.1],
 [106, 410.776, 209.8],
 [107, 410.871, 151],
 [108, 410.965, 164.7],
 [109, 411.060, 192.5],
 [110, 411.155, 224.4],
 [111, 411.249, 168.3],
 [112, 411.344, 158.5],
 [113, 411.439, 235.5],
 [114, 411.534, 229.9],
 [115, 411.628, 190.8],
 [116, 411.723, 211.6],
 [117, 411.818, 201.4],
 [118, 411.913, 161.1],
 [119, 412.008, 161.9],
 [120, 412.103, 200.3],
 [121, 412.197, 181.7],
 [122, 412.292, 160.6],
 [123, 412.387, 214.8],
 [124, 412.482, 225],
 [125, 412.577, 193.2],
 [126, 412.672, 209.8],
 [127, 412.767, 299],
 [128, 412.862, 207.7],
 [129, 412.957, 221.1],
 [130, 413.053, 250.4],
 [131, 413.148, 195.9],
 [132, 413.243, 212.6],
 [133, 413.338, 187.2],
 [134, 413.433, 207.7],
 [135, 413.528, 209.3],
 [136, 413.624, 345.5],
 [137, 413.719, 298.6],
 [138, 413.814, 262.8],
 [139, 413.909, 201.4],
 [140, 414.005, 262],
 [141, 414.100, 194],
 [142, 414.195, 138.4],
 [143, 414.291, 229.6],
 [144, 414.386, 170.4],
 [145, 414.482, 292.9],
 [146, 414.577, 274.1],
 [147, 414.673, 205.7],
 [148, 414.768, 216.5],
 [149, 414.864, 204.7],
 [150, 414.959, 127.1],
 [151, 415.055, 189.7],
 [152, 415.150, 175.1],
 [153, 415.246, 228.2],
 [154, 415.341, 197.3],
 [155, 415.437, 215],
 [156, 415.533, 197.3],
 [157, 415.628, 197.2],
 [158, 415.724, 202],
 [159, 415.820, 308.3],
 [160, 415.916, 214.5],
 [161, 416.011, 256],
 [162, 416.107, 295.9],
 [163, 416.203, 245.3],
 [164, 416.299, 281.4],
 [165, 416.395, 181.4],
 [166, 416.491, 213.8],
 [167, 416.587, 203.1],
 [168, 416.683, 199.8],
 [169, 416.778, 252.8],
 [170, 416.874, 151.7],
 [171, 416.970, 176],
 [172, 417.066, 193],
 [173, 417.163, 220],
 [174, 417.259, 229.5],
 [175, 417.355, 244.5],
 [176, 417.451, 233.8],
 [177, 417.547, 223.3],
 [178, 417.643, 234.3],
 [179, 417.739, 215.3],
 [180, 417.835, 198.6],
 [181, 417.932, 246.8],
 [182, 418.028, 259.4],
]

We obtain 0.47 nm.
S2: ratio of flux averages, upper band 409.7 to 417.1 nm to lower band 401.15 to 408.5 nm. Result 0.92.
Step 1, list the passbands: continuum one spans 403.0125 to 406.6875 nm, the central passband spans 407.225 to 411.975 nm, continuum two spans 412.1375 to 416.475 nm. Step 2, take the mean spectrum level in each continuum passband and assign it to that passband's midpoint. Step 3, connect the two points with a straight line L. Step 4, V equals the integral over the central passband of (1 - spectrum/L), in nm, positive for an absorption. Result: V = 0.40 nm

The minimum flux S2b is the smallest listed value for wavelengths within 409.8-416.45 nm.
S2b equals 75.15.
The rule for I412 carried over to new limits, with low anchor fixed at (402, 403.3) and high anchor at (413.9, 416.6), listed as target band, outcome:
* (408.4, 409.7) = 0.05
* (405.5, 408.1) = 0.07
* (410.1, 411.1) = 0.14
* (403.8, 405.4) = -0.01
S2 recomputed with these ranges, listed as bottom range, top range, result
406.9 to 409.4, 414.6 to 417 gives 0.94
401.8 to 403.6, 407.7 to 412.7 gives 0.90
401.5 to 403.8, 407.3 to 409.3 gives 1.01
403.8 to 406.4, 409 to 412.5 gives 0.84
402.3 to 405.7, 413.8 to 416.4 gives 0.96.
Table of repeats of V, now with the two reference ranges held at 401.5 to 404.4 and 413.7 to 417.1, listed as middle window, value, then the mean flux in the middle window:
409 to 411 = 0.31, 186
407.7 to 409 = -0.08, 235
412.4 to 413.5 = 0.00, 219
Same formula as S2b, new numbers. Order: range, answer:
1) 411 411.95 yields 158.5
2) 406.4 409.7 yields 141.3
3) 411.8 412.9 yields 160.6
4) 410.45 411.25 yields 122.4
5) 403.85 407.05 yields 142.6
